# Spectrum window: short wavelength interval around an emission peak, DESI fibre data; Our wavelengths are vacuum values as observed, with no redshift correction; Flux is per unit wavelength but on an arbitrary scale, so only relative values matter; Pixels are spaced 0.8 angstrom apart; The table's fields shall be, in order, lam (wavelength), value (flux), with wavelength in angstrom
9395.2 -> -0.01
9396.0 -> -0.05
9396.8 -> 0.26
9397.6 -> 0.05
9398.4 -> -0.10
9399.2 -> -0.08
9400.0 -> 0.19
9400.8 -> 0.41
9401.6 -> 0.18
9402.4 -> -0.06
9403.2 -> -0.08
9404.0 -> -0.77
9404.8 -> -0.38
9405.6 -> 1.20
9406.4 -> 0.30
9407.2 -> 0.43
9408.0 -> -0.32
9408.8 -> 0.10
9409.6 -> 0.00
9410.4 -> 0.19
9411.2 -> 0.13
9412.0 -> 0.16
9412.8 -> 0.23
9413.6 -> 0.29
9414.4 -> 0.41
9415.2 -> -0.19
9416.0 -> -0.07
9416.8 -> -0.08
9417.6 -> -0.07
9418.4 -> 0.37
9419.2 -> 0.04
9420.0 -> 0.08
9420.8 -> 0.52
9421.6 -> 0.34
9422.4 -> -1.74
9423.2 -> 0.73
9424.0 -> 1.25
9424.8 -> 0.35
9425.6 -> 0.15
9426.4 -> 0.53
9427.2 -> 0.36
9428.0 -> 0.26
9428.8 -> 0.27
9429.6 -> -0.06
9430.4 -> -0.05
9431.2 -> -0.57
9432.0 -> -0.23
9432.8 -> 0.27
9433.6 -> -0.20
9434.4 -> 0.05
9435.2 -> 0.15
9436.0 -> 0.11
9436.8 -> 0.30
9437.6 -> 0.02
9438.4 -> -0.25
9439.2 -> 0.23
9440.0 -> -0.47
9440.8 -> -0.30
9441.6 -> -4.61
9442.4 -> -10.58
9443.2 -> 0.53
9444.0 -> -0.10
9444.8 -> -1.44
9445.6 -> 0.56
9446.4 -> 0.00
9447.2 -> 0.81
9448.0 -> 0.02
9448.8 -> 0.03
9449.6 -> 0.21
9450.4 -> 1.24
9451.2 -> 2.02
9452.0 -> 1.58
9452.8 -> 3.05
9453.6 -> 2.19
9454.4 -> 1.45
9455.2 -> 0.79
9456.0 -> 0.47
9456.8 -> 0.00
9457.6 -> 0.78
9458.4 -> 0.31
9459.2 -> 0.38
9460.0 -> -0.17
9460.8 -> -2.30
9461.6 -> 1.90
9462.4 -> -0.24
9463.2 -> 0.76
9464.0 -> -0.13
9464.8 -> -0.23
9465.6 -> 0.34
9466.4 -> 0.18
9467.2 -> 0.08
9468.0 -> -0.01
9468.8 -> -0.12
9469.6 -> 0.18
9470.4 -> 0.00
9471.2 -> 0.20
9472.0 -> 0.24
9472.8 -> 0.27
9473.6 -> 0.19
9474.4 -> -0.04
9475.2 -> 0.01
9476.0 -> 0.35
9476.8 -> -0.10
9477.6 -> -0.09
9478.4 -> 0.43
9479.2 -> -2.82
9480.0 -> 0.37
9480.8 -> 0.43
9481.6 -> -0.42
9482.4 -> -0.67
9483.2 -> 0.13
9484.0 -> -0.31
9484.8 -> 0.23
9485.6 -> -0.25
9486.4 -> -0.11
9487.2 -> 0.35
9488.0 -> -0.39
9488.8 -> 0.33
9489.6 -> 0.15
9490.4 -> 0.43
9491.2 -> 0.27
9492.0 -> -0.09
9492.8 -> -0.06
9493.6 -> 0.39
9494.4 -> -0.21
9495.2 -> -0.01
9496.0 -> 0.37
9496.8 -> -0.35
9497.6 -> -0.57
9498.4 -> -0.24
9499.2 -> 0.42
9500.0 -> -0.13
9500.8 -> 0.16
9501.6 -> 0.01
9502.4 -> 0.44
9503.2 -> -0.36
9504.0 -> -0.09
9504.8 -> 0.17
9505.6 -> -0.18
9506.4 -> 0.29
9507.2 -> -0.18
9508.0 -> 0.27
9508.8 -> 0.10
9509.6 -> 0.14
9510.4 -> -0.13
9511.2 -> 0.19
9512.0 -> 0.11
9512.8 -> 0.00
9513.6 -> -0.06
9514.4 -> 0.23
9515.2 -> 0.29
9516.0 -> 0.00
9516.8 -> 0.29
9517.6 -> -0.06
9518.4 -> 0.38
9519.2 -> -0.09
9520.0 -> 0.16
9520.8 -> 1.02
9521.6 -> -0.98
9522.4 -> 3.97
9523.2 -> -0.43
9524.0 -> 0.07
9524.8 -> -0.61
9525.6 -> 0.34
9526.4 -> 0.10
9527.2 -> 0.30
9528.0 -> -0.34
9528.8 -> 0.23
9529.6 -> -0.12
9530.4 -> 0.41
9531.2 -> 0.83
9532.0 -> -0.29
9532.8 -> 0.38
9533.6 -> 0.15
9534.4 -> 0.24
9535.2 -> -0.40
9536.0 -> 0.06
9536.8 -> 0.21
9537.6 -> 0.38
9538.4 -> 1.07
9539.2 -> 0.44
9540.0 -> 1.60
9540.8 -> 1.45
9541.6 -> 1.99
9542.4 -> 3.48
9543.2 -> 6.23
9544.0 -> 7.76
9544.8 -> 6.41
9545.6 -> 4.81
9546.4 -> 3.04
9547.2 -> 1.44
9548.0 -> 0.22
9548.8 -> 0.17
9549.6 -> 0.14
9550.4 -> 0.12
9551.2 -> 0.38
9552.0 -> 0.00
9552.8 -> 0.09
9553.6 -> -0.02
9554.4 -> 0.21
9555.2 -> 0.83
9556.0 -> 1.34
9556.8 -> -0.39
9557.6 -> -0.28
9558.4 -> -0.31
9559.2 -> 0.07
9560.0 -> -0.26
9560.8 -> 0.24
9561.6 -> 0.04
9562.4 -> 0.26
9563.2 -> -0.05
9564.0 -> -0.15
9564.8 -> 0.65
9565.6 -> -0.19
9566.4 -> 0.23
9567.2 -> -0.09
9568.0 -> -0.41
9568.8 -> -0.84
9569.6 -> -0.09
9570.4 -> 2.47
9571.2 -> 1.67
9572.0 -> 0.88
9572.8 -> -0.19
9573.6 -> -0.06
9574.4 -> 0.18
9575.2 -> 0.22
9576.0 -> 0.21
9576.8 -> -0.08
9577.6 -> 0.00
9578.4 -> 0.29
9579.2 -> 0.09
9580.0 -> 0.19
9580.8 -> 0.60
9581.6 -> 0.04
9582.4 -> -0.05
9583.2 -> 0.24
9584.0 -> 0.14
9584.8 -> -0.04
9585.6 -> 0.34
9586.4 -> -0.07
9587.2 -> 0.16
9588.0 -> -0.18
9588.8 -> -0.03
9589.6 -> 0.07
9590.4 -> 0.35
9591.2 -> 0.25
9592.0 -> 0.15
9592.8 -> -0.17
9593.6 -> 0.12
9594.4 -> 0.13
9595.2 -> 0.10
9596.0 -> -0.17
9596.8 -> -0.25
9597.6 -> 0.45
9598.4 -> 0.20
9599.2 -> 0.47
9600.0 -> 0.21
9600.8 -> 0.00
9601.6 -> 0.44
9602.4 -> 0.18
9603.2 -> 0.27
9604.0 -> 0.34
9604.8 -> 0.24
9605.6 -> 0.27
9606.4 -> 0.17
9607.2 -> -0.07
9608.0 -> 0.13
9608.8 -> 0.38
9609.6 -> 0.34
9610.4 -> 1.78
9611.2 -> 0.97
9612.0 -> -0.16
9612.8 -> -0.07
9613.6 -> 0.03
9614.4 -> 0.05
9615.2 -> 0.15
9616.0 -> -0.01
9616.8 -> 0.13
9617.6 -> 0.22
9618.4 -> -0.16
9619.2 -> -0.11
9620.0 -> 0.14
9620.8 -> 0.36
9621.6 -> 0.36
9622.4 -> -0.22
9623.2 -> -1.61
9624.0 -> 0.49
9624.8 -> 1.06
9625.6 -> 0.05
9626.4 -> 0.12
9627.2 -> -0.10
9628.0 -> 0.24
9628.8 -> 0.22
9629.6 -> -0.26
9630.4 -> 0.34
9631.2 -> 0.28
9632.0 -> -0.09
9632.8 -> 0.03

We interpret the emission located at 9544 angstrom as [O III]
